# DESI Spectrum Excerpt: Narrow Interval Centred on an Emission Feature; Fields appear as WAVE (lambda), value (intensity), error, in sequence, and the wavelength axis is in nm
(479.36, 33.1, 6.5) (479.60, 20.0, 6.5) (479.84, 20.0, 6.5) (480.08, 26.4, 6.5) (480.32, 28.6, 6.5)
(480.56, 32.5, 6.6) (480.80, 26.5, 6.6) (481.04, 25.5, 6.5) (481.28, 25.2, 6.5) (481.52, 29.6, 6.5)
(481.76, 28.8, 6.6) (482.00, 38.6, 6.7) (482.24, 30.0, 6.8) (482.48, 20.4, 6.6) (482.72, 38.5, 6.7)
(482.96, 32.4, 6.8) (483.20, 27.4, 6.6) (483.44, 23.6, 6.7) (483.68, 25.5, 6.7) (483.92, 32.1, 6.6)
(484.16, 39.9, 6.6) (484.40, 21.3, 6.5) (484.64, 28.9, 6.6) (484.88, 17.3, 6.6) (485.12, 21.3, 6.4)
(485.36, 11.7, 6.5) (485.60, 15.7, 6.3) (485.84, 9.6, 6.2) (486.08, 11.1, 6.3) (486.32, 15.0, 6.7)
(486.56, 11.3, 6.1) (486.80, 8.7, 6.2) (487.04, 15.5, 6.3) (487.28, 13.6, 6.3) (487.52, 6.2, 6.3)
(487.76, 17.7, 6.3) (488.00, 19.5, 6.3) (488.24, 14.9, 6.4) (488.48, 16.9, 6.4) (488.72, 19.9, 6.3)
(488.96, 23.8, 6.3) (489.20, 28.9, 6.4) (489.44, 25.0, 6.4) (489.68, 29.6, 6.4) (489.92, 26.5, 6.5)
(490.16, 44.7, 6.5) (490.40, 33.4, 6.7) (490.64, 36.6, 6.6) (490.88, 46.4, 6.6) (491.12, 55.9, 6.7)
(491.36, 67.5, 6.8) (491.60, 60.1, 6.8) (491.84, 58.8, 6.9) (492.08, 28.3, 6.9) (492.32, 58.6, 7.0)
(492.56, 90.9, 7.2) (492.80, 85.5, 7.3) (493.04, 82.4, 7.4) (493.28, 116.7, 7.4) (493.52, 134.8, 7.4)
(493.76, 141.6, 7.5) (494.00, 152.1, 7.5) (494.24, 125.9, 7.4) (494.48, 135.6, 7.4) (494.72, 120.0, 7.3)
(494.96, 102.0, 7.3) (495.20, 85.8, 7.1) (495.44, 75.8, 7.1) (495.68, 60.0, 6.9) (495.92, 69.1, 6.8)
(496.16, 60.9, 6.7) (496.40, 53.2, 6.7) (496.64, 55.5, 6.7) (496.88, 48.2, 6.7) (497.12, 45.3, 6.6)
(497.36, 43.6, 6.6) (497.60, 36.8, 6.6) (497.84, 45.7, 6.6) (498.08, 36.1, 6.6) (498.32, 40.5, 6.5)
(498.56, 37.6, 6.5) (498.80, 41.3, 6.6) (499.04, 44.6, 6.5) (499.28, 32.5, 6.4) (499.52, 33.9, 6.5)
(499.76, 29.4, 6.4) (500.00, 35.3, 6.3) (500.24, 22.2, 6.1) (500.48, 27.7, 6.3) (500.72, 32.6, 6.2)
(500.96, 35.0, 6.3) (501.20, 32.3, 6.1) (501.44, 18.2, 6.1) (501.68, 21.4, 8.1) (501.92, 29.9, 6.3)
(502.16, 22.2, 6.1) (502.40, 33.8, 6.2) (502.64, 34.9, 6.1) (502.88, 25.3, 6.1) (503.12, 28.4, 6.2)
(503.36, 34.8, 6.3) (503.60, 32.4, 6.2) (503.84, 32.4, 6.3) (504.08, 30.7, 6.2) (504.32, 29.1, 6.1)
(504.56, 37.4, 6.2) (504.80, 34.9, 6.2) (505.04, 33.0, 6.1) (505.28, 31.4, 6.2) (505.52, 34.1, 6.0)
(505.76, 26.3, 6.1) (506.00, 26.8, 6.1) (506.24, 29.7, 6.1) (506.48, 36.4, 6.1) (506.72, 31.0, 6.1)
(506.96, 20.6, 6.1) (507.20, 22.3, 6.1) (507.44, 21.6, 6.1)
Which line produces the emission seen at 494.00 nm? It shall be C IV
